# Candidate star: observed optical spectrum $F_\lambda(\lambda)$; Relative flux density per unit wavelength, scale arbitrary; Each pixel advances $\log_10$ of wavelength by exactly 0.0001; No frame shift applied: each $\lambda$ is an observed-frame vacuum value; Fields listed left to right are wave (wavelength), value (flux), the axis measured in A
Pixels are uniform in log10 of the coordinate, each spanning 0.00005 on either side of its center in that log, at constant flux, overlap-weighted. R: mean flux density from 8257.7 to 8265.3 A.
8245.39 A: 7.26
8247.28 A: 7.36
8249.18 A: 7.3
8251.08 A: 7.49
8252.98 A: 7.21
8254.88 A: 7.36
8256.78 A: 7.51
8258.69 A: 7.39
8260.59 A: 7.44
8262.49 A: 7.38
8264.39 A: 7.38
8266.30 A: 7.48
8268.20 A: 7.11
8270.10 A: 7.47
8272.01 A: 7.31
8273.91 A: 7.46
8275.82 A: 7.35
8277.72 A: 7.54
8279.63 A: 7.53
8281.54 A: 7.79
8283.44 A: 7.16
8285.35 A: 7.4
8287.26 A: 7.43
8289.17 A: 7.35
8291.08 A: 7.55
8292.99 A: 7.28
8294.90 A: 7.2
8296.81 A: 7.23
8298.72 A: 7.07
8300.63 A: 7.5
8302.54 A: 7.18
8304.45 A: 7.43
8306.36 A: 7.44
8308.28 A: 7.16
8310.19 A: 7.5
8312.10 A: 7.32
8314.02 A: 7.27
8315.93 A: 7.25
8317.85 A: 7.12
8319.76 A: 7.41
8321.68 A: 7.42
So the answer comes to 7.4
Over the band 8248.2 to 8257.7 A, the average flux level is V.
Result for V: 7.37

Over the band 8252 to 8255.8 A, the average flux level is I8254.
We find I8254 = 7.29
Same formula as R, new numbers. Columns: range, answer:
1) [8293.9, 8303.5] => 7.24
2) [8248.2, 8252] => 7.39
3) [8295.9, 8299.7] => 7.15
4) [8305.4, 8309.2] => 7.29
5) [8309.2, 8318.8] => 7.29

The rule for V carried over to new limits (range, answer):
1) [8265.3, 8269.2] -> 7.3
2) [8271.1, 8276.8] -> 7.38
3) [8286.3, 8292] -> 7.44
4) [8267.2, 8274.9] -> 7.34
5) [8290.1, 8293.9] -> 7.41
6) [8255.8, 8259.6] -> 7.43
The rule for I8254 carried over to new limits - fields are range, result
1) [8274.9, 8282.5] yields 7.56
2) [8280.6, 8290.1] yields 7.43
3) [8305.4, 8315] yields 7.34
